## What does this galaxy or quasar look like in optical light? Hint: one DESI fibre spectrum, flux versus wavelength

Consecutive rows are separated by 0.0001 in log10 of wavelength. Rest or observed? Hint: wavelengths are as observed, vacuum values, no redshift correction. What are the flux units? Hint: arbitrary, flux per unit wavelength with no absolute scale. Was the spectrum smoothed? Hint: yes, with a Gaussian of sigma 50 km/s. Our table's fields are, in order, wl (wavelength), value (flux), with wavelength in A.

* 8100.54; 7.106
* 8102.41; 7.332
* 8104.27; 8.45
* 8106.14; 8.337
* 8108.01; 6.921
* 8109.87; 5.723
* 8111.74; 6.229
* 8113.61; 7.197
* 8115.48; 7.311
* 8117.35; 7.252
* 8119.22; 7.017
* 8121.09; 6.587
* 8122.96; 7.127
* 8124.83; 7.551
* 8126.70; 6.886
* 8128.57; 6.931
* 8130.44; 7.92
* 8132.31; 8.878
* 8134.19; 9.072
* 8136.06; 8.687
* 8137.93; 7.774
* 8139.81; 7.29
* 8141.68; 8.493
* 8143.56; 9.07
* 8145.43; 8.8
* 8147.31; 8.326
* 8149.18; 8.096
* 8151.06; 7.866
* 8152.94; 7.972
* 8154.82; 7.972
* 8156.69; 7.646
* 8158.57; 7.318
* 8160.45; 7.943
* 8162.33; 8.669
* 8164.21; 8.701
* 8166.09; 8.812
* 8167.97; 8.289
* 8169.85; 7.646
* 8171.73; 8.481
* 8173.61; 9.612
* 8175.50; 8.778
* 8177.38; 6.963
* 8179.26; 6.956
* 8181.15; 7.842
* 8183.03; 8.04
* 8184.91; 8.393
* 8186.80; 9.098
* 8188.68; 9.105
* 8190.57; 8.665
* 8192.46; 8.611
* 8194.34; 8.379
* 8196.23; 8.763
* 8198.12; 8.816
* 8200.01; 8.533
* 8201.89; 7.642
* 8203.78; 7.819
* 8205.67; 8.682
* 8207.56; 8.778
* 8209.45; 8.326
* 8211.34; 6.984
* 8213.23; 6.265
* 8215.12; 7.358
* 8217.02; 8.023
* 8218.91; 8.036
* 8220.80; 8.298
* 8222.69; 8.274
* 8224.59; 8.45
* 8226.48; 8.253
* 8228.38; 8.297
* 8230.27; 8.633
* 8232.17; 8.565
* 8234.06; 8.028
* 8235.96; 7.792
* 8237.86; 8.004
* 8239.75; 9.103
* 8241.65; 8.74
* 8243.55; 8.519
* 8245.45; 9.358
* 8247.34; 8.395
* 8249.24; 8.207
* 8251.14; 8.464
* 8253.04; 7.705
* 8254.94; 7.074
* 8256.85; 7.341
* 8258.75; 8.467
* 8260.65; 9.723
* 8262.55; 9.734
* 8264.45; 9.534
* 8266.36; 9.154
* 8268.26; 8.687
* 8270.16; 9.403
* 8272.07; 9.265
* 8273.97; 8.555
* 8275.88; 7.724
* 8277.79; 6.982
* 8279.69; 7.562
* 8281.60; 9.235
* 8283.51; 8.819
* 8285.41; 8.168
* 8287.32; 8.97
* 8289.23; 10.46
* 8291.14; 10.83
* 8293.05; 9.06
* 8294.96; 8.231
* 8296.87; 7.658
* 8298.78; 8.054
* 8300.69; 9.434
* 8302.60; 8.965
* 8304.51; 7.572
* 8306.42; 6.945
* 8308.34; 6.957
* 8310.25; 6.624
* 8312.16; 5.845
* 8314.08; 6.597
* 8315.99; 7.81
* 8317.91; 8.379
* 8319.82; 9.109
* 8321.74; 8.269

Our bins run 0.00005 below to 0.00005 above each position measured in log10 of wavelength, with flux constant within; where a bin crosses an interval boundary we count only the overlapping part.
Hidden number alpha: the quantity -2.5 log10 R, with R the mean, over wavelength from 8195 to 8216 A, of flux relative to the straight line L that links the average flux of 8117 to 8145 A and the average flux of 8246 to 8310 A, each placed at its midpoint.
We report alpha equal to 0.02 mag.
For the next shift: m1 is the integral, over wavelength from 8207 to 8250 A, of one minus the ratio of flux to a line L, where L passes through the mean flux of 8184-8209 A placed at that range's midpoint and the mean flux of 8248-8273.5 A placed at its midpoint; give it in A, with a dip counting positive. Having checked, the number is 2.1 A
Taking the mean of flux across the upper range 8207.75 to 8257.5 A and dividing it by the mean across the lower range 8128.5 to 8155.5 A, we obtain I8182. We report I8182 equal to 0.98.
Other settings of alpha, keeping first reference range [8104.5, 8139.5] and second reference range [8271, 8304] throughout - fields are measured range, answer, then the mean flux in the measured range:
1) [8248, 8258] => 0.09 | 7.78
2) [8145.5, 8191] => -0.06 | 8.22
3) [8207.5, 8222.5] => 0.06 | 7.73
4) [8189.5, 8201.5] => -0.08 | 8.59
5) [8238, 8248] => -0.05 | 8.78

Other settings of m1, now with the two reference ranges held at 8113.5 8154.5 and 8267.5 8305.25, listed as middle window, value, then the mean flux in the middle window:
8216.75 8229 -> 0.13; 8.24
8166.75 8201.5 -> -1.12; 8.38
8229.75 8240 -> 0.13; 8.29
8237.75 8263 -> 0.02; 8.48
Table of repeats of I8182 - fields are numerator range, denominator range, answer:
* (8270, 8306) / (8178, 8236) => 1.06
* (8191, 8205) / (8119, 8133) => 1.14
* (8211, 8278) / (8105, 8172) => 1.07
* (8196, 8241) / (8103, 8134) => 1.11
